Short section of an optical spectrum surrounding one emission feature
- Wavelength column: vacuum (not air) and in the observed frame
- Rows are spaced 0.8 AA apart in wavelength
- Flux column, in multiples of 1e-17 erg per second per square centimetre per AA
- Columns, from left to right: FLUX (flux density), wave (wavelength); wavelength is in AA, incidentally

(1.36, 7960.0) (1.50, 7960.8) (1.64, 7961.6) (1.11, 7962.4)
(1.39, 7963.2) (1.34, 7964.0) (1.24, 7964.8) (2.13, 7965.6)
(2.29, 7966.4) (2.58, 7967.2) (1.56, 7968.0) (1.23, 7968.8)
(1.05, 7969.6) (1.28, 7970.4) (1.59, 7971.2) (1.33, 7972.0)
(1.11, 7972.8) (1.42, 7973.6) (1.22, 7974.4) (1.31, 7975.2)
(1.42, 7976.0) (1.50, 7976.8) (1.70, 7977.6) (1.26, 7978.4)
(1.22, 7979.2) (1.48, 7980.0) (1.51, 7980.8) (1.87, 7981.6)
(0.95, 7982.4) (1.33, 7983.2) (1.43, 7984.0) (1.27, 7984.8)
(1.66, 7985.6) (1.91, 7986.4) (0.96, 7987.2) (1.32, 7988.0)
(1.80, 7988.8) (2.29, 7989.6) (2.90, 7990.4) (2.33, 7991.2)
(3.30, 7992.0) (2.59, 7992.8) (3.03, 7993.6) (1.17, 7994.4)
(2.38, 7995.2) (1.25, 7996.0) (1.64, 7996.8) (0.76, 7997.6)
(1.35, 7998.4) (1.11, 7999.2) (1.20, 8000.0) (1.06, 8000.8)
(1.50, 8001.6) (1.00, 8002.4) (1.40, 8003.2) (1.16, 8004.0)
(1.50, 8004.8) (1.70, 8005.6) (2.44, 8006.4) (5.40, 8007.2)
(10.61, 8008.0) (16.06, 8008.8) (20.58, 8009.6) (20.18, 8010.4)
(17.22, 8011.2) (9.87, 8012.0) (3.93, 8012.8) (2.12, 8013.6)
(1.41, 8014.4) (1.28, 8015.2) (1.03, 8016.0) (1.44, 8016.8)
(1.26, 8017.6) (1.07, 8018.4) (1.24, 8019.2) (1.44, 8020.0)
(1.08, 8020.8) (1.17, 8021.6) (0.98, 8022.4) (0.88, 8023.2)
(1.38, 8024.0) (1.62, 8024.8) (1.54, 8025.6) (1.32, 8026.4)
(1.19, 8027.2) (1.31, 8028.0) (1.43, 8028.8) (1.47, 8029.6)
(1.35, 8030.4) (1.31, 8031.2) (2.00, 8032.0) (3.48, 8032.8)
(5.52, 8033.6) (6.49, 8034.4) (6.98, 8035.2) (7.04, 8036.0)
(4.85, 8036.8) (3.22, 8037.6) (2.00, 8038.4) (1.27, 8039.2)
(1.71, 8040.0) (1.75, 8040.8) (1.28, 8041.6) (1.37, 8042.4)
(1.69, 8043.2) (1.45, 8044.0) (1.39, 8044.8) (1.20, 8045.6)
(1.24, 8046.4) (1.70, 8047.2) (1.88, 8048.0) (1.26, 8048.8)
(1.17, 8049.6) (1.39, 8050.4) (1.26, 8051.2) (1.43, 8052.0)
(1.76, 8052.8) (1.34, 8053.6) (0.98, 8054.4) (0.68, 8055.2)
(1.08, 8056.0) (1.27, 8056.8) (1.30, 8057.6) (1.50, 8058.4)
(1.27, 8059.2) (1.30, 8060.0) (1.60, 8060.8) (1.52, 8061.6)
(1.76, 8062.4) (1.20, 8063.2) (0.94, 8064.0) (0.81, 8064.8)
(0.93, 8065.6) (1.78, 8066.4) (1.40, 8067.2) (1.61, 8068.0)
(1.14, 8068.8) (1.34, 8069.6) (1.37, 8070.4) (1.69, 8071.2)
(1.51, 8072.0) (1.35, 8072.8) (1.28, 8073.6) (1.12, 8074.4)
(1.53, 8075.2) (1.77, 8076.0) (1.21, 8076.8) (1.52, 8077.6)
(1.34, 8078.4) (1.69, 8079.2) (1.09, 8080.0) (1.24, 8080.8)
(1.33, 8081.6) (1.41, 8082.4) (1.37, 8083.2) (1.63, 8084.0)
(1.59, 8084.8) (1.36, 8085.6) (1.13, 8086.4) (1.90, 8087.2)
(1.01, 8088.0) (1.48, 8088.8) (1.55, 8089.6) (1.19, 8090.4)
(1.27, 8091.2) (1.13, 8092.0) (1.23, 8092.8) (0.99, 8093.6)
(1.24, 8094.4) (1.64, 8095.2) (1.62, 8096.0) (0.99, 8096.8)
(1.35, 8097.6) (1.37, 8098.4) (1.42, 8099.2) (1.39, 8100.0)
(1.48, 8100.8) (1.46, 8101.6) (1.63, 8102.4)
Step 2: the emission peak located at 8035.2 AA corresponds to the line [N II] 6583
